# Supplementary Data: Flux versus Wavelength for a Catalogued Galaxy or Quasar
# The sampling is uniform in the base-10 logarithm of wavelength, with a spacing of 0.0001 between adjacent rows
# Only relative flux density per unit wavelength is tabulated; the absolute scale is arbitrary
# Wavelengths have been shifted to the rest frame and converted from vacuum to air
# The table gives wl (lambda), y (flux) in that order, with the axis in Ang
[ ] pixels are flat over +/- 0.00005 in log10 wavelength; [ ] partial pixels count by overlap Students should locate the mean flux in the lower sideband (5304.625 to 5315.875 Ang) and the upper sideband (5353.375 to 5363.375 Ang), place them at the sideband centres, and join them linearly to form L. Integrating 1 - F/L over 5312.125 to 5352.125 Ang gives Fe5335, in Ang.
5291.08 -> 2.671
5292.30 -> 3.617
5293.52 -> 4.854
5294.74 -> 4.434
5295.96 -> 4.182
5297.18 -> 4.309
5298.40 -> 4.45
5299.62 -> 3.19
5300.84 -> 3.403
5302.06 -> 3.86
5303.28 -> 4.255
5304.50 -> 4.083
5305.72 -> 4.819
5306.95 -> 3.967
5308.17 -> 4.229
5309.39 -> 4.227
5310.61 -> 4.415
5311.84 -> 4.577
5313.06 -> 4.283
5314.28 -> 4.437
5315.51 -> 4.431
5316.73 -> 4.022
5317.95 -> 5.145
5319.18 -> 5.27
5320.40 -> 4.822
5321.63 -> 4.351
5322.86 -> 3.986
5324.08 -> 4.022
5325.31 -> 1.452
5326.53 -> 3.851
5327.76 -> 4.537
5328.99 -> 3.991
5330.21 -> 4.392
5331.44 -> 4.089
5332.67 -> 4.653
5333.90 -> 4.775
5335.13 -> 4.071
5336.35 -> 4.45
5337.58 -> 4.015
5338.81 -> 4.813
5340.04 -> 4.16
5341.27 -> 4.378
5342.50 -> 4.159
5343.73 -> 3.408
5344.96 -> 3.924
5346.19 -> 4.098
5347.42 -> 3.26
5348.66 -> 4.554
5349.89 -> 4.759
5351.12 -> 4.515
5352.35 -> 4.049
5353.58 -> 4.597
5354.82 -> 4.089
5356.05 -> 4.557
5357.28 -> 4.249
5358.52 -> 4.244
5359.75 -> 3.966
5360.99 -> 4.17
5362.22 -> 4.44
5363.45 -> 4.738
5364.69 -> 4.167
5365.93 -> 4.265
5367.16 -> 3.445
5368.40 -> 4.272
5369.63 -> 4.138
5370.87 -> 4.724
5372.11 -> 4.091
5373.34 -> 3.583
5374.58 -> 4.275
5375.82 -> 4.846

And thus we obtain 1.03 Ang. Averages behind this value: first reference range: 4.36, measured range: 4.22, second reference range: 4.3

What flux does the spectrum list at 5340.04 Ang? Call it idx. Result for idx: 4.16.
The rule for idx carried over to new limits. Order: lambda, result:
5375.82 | 4.846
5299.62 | 3.19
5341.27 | 4.378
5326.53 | 3.851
